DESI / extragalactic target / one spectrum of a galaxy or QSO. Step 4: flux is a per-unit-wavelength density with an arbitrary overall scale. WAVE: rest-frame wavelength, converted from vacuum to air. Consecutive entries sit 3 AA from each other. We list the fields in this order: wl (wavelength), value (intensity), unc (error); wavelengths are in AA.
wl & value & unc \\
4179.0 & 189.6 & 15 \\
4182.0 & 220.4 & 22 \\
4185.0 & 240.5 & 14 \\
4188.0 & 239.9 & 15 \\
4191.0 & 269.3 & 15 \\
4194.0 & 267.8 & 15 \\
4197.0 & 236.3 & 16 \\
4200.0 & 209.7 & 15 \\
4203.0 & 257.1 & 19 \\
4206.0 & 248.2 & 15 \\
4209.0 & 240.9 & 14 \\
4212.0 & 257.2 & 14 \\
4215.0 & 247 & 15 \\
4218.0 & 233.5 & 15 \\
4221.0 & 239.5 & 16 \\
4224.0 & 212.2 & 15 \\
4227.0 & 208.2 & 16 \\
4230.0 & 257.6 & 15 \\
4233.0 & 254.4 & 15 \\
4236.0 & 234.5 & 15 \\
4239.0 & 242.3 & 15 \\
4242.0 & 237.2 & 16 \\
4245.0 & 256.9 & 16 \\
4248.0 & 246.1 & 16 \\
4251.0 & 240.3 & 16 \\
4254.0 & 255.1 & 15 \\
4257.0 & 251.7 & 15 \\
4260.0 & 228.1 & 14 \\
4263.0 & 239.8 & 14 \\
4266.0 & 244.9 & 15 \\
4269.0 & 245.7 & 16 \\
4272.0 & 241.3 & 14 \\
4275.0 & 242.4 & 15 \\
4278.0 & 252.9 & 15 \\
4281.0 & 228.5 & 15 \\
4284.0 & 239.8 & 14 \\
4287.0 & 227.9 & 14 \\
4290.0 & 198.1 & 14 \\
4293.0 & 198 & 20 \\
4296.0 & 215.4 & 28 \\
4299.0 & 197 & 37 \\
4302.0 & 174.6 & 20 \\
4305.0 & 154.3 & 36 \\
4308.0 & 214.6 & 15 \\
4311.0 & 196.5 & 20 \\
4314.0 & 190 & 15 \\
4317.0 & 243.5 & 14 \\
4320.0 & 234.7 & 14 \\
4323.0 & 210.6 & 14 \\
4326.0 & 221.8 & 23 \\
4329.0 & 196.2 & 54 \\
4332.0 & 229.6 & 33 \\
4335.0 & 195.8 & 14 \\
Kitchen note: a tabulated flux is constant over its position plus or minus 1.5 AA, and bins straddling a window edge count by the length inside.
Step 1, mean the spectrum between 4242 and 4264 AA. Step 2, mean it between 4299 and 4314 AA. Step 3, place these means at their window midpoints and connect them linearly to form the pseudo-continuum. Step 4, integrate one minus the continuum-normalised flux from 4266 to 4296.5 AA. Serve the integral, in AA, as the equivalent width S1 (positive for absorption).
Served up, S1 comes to -2.2 AA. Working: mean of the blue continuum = 245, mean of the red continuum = 187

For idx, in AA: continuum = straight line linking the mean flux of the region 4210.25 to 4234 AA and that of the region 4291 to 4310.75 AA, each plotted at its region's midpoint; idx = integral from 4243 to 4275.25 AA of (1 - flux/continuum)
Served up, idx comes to -4.15 AA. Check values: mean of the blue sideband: 238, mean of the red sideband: 193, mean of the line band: 245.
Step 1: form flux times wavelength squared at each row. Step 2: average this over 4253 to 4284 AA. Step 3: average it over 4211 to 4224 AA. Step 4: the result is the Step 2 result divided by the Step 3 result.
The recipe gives 1.0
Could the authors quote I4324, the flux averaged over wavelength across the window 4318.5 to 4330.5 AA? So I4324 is 216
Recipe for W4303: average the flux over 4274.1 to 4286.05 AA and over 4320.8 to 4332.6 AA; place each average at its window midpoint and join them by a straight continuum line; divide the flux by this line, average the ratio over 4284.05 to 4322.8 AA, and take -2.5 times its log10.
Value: 0.11 mag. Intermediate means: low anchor 240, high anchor 215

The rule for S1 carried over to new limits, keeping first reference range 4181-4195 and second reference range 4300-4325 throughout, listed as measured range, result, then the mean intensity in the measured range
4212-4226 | 0.1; 235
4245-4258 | -1.4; 249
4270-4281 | -1.4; 243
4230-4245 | -1.0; 245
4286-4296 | 0.1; 208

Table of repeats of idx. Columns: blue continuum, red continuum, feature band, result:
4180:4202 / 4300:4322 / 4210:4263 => -3.8 AA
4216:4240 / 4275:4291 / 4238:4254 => -0.8 AA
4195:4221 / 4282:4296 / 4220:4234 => 0.1 AA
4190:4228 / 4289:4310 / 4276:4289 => -2.2 AA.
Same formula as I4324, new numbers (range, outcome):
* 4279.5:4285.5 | 234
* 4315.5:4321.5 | 239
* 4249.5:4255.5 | 248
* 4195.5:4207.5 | 238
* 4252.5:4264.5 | 244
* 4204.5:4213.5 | 249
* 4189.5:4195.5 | 269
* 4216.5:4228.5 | 223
